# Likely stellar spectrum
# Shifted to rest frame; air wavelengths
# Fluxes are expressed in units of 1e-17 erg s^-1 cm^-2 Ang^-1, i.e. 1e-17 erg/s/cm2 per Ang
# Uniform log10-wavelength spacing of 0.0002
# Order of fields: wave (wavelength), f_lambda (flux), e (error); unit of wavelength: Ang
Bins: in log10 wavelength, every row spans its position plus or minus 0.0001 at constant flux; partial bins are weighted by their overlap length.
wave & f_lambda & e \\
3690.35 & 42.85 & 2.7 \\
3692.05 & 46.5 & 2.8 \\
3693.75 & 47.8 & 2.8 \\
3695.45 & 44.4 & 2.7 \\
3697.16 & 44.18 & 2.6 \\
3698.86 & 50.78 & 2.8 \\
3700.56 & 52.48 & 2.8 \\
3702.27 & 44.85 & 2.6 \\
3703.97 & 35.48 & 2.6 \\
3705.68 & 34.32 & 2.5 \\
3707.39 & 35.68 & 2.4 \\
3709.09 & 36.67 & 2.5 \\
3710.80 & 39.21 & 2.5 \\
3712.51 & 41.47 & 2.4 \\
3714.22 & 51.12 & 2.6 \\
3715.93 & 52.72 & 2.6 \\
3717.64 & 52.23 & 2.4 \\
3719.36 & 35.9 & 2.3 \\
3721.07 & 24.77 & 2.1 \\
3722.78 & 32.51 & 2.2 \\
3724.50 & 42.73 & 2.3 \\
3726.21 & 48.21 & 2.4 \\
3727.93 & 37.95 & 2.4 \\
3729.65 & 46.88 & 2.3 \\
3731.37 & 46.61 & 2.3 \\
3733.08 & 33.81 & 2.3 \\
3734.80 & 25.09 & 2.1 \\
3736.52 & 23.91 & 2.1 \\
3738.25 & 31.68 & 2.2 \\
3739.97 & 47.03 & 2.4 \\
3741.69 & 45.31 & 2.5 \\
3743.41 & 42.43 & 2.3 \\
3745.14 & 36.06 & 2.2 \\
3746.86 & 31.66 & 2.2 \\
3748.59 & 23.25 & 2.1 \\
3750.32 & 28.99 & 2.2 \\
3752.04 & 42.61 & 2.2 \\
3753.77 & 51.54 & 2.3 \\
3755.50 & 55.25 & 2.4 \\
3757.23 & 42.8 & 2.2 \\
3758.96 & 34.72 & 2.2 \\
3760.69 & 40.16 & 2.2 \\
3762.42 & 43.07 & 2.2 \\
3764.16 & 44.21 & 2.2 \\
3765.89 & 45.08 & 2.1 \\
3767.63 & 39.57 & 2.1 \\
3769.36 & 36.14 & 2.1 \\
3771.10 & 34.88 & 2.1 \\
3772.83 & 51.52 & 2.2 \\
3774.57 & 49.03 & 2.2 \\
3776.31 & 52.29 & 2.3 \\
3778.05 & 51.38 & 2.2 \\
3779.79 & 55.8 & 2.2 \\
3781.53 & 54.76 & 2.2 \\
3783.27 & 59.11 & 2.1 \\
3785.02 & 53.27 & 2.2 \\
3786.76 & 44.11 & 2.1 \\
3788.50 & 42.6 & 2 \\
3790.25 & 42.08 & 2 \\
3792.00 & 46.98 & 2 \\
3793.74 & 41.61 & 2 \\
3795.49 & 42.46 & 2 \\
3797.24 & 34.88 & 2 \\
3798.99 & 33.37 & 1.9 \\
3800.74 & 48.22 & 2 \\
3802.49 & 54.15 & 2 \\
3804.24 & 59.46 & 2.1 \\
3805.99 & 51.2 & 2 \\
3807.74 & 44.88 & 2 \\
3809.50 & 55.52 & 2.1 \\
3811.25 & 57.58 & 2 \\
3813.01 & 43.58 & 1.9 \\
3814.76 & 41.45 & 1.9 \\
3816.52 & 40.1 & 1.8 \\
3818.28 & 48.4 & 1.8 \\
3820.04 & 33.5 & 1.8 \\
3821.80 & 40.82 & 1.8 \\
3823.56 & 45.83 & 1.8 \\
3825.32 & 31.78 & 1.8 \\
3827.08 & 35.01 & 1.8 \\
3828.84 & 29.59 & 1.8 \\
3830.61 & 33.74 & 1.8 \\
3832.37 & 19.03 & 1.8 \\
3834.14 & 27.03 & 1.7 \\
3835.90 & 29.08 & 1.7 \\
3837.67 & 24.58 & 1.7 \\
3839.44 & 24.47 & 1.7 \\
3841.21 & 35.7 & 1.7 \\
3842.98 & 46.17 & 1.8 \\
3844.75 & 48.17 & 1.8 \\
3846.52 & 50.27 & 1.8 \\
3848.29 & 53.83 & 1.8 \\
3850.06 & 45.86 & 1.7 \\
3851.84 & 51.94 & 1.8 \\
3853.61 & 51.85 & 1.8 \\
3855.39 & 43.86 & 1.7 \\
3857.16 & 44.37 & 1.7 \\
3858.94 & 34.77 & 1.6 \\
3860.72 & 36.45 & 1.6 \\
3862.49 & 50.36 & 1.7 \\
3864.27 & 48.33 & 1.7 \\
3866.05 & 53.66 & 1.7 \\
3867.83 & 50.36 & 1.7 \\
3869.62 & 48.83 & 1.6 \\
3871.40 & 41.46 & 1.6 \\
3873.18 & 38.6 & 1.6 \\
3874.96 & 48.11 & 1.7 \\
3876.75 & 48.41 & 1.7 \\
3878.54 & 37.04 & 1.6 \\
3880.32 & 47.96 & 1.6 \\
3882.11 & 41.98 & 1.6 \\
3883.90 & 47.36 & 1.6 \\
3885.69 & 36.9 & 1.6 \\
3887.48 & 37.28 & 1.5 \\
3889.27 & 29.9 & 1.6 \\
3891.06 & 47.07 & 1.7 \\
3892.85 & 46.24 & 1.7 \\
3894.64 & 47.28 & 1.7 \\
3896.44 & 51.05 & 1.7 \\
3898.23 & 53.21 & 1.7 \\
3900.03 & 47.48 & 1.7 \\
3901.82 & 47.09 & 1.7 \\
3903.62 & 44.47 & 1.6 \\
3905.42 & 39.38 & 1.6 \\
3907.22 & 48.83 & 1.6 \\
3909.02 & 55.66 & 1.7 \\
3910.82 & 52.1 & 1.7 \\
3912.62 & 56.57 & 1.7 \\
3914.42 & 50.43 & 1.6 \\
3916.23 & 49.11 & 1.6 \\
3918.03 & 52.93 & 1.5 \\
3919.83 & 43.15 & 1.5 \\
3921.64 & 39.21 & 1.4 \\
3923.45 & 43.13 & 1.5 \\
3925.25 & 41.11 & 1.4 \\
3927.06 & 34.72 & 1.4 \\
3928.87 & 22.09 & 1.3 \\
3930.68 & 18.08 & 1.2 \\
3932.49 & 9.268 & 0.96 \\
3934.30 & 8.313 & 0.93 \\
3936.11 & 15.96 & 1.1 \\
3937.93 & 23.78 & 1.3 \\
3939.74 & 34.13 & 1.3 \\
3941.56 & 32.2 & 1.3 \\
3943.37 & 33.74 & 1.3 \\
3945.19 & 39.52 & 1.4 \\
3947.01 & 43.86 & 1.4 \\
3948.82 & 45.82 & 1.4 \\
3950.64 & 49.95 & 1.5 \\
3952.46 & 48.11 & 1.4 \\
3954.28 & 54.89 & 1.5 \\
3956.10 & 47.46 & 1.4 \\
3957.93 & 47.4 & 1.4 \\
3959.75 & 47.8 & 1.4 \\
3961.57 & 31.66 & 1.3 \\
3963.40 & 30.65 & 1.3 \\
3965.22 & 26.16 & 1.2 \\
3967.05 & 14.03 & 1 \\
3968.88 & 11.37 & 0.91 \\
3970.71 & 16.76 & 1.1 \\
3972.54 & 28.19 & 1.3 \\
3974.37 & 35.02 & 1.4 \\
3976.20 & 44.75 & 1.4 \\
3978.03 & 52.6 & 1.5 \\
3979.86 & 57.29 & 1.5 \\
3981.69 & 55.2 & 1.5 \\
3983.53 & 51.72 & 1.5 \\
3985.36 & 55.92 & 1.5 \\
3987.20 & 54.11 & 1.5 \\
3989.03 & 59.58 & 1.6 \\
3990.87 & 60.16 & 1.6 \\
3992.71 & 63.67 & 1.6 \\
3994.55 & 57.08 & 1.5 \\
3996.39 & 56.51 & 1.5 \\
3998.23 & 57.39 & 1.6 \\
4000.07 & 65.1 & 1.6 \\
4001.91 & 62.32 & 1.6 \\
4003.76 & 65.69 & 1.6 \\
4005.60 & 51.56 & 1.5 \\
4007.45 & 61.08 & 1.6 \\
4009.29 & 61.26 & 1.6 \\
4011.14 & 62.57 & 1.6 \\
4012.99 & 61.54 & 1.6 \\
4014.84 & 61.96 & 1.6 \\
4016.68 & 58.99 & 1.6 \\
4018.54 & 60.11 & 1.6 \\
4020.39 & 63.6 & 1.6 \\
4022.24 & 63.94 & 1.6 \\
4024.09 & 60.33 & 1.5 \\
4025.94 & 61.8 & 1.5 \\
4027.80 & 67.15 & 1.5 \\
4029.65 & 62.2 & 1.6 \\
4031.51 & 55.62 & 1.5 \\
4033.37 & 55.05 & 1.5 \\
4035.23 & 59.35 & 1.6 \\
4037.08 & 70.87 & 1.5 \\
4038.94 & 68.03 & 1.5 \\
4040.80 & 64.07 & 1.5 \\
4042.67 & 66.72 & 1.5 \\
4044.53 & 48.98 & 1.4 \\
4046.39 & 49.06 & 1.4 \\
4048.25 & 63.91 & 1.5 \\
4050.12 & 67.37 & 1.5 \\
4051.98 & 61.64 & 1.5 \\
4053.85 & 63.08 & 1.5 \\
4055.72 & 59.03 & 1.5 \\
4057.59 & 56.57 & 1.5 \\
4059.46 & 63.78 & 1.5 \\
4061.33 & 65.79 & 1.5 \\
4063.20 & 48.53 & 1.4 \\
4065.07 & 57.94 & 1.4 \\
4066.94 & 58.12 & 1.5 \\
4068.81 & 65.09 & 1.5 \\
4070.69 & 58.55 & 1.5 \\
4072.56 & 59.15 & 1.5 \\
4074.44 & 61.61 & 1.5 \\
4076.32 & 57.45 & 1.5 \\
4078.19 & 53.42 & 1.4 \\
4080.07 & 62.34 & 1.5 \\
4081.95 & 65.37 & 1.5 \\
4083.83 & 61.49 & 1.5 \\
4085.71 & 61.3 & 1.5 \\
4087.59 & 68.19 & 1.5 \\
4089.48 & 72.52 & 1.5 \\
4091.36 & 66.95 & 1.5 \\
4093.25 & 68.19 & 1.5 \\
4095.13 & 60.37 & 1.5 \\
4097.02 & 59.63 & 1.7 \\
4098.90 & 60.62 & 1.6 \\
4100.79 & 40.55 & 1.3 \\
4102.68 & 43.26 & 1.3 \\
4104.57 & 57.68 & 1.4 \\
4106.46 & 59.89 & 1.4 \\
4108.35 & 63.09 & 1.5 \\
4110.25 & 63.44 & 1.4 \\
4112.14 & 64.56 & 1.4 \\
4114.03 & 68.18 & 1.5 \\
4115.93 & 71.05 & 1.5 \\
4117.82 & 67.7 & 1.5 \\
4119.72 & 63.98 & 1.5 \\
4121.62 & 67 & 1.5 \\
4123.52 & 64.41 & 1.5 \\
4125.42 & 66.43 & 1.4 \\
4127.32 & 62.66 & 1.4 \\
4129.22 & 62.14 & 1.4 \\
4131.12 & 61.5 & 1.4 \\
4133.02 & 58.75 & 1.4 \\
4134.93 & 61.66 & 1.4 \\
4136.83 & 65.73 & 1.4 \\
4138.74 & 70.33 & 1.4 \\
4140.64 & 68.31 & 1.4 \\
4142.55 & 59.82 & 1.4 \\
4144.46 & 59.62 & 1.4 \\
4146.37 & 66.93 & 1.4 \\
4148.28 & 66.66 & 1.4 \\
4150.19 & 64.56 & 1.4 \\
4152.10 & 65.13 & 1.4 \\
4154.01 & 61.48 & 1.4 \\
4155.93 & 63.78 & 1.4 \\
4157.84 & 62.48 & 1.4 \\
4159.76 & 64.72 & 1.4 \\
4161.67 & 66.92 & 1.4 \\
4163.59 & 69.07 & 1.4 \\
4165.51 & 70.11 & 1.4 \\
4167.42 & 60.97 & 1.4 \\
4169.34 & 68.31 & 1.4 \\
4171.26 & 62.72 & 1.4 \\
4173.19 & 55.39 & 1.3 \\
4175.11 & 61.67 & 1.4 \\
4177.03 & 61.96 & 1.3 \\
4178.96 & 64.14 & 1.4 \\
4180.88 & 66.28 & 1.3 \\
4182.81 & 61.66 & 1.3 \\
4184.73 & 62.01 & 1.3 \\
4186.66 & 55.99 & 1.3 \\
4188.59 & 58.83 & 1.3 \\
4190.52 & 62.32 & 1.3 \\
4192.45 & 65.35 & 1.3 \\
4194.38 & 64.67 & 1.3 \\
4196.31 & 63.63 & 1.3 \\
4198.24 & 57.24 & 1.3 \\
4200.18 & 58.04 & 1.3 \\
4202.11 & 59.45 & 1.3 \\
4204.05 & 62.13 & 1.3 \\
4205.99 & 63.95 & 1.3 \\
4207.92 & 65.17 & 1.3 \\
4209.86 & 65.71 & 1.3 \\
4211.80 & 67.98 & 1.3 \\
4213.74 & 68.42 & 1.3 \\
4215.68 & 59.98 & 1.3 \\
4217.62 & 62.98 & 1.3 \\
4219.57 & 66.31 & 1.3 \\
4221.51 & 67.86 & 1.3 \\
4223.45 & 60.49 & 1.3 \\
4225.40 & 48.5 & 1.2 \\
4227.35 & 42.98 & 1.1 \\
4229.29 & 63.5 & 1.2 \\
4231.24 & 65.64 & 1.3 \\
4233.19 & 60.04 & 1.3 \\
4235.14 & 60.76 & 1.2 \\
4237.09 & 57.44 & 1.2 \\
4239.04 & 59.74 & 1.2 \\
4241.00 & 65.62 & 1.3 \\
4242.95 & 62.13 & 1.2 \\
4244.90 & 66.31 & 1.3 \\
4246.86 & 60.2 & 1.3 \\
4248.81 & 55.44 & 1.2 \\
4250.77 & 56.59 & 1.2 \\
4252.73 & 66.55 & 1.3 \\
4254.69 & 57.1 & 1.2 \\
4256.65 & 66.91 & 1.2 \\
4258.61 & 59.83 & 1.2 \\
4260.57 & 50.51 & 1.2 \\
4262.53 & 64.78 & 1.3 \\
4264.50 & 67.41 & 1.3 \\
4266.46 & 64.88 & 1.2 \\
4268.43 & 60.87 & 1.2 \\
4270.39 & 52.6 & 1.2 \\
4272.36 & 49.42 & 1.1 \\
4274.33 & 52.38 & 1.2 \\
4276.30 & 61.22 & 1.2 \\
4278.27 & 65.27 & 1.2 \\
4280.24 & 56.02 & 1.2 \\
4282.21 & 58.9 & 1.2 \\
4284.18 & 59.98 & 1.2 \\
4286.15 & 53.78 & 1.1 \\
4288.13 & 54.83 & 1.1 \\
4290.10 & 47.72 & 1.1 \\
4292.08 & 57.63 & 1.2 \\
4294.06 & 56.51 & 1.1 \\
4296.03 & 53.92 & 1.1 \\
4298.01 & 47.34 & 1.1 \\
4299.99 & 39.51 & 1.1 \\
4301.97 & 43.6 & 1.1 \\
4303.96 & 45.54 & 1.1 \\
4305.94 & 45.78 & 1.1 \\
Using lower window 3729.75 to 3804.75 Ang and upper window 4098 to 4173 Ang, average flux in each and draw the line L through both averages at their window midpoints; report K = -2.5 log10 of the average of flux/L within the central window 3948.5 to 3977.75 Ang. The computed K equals 0.420 mag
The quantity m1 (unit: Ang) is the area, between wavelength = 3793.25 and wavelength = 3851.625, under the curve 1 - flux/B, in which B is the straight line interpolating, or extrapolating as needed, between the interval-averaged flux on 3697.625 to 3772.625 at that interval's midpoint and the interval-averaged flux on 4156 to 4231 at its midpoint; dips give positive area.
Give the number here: 4.3 Ang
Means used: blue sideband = 40.2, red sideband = 62.4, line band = 41.1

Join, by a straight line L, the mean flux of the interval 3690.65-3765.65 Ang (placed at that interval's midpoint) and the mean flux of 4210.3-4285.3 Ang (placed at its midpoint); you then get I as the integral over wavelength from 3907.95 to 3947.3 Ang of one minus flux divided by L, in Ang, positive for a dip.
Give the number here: 9.7 Ang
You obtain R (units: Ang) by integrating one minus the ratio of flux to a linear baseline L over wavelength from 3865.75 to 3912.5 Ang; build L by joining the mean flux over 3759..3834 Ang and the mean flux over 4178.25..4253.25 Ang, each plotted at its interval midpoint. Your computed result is 1.9 Ang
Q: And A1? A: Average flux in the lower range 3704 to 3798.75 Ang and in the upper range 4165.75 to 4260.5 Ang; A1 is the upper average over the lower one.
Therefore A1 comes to 1.47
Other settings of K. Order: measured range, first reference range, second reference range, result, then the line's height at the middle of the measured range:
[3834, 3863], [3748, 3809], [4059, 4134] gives 0.18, 48.8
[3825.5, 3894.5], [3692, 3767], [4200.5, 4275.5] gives 0.12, 45.8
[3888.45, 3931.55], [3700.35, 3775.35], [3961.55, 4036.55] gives 0.10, 48.4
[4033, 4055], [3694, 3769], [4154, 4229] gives -0.12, 55.3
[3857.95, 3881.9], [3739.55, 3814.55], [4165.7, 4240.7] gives 0.09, 48.6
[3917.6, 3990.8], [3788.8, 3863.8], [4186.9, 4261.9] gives 0.26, 48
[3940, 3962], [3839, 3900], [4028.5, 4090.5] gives 0.19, 51.8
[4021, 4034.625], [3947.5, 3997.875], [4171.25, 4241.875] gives -0.24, 48.7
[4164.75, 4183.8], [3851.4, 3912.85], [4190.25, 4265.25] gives -0.07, 59.1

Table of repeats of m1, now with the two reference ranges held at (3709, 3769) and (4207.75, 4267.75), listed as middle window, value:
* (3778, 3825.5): -4.4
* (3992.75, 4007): -2.4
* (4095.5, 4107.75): 0.3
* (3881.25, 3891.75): 1.4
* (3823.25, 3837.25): 4.2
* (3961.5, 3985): 6.8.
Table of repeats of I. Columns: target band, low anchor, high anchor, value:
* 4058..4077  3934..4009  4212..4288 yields -3.7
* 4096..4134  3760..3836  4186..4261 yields -3.1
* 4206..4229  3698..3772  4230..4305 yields -2.4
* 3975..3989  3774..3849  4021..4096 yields 0.7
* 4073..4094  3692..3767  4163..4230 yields -2.4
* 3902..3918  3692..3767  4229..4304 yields -1.1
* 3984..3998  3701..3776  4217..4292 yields -2.4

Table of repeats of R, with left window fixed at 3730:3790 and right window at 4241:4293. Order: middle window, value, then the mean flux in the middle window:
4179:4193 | -1.4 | 61.8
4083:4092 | -2.2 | 66.1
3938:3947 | 2.5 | 34.8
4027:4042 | -3.3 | 62.8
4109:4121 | -2.8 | 66.4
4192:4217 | -2.7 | 63.2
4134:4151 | -3.1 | 64.9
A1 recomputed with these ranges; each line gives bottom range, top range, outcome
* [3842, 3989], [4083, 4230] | 1.49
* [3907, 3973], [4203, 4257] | 1.69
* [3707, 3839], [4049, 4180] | 1.51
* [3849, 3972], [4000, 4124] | 1.51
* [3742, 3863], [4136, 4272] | 1.46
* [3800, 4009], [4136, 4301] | 1.41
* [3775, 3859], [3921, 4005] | 0.95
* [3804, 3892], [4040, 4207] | 1.47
